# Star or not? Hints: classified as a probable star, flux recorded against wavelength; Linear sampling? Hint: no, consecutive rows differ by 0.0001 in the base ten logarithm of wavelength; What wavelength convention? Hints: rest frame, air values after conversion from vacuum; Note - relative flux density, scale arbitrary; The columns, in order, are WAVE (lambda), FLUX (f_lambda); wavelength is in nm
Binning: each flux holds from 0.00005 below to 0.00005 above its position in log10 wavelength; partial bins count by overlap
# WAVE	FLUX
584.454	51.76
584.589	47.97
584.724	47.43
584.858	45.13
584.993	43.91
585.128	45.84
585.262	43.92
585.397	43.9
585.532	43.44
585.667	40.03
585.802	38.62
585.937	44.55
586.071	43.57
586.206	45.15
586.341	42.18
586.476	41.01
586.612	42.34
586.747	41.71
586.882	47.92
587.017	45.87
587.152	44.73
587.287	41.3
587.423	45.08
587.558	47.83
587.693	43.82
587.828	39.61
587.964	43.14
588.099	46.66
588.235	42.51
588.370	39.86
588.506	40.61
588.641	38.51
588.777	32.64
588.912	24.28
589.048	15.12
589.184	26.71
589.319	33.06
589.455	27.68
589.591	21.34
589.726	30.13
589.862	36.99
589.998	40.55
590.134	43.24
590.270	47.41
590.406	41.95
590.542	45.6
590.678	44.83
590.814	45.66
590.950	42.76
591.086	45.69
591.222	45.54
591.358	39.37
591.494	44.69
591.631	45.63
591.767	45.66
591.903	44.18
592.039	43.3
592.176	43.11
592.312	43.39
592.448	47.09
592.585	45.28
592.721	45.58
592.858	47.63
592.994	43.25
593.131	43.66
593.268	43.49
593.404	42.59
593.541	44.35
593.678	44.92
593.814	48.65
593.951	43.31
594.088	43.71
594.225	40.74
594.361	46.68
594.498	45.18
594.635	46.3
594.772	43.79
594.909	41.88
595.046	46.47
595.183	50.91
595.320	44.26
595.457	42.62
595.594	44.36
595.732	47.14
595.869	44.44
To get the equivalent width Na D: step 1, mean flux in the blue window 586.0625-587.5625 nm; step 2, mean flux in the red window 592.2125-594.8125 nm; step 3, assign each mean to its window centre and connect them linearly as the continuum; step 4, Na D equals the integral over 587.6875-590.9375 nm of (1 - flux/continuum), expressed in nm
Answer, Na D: 0.520 nm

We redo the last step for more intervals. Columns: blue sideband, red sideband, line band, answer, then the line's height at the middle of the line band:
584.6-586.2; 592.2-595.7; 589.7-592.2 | 0.07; 44.5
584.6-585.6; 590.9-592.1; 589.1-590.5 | 0.30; 44.4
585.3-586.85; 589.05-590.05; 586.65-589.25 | -0.25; 35.6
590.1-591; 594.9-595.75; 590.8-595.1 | 0.05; 45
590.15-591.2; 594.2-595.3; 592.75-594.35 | 0.03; 45.2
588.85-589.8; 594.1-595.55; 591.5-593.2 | -0.41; 36.2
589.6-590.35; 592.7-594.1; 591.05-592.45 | -0.09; 41.6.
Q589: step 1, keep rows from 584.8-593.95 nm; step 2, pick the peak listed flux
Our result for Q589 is 48.65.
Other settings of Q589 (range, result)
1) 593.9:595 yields 46.68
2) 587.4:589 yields 47.83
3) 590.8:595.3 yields 50.91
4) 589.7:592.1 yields 47.41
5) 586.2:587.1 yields 47.92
